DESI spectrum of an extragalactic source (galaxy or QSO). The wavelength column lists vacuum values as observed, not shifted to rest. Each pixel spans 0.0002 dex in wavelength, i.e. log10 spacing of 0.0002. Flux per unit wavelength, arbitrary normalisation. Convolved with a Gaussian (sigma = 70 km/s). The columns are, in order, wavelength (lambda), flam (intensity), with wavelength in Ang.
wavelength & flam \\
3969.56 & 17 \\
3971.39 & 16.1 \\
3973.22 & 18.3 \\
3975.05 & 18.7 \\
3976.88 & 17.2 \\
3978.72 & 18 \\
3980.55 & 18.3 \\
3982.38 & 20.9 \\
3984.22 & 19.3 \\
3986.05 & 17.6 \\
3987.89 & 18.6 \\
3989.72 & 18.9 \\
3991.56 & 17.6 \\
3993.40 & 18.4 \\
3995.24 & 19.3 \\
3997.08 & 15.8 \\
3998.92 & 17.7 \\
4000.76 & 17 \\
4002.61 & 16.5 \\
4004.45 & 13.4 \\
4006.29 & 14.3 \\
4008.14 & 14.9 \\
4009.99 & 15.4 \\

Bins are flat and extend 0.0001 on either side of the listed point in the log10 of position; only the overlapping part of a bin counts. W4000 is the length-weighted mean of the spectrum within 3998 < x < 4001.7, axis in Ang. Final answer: 17.3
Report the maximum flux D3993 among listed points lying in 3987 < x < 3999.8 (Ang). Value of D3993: 19.3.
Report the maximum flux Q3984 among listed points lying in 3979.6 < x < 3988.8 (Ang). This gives 20.9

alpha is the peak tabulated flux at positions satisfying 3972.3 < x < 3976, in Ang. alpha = 18.7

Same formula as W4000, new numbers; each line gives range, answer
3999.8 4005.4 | 15.6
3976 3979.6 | 17.6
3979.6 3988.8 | 18.9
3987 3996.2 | 18.6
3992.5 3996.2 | 18.8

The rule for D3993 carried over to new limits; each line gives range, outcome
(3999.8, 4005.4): 17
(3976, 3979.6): 18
